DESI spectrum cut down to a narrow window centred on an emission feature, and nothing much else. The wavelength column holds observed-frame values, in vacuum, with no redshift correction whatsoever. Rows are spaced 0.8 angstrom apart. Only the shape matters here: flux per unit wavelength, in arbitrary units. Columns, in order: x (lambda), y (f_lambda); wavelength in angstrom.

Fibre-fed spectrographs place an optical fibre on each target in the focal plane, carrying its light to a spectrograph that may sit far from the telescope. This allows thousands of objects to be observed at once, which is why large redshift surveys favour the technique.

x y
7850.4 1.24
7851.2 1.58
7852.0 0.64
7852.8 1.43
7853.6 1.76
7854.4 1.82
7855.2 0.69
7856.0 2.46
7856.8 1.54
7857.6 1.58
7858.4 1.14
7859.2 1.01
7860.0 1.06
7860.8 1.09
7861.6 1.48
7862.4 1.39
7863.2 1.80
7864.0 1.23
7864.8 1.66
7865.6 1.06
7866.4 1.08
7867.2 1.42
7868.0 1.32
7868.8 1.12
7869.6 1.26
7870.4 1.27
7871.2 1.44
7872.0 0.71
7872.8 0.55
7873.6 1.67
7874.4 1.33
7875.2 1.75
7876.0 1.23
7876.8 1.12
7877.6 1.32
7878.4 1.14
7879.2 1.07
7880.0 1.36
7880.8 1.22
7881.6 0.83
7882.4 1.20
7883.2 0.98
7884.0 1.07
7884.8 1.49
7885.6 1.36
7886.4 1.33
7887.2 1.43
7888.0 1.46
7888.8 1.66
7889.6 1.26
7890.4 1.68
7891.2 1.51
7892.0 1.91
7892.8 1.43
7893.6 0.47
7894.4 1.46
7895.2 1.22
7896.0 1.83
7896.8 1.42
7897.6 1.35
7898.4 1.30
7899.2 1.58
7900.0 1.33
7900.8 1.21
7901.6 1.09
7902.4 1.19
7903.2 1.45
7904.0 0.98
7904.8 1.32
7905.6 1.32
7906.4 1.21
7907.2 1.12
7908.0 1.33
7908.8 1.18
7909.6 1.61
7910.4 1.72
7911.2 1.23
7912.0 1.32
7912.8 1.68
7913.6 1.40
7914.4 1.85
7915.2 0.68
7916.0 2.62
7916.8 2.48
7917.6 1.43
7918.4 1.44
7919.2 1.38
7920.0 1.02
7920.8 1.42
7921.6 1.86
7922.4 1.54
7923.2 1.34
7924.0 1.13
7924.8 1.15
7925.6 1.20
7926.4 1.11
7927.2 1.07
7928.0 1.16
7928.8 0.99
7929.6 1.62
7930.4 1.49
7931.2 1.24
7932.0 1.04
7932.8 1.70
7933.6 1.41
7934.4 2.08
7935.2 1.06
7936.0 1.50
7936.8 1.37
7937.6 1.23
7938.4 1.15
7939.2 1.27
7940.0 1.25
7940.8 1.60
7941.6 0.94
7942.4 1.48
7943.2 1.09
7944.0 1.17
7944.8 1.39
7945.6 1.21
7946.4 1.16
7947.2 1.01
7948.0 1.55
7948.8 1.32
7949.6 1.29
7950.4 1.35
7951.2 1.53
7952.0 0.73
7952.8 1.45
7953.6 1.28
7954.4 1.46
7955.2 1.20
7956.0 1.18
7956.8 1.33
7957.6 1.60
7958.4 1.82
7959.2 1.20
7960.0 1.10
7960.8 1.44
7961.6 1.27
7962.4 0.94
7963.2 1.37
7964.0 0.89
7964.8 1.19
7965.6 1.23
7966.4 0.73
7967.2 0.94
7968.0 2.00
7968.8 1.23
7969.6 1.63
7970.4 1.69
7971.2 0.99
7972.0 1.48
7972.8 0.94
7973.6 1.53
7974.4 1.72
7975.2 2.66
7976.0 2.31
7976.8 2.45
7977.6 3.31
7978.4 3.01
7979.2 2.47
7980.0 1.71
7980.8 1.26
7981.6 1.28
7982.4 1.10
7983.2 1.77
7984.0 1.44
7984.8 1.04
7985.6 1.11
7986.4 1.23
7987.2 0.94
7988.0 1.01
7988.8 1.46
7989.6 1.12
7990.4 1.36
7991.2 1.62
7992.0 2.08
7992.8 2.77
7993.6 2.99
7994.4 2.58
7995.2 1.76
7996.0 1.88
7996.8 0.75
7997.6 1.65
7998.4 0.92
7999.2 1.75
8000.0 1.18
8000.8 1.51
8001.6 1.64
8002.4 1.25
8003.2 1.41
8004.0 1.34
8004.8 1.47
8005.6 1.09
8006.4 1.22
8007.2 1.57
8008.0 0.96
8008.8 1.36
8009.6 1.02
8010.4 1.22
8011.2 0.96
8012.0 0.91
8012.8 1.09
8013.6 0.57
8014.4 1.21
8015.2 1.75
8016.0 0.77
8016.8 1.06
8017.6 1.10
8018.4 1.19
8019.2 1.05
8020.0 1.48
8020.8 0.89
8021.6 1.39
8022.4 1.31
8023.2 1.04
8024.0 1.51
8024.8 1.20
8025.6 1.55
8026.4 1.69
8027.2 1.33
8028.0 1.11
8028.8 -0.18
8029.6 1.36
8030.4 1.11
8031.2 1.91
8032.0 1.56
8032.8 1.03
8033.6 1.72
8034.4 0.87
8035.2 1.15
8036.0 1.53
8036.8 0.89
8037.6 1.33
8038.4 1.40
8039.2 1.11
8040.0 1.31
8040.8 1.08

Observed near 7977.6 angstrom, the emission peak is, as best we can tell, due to [S II]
